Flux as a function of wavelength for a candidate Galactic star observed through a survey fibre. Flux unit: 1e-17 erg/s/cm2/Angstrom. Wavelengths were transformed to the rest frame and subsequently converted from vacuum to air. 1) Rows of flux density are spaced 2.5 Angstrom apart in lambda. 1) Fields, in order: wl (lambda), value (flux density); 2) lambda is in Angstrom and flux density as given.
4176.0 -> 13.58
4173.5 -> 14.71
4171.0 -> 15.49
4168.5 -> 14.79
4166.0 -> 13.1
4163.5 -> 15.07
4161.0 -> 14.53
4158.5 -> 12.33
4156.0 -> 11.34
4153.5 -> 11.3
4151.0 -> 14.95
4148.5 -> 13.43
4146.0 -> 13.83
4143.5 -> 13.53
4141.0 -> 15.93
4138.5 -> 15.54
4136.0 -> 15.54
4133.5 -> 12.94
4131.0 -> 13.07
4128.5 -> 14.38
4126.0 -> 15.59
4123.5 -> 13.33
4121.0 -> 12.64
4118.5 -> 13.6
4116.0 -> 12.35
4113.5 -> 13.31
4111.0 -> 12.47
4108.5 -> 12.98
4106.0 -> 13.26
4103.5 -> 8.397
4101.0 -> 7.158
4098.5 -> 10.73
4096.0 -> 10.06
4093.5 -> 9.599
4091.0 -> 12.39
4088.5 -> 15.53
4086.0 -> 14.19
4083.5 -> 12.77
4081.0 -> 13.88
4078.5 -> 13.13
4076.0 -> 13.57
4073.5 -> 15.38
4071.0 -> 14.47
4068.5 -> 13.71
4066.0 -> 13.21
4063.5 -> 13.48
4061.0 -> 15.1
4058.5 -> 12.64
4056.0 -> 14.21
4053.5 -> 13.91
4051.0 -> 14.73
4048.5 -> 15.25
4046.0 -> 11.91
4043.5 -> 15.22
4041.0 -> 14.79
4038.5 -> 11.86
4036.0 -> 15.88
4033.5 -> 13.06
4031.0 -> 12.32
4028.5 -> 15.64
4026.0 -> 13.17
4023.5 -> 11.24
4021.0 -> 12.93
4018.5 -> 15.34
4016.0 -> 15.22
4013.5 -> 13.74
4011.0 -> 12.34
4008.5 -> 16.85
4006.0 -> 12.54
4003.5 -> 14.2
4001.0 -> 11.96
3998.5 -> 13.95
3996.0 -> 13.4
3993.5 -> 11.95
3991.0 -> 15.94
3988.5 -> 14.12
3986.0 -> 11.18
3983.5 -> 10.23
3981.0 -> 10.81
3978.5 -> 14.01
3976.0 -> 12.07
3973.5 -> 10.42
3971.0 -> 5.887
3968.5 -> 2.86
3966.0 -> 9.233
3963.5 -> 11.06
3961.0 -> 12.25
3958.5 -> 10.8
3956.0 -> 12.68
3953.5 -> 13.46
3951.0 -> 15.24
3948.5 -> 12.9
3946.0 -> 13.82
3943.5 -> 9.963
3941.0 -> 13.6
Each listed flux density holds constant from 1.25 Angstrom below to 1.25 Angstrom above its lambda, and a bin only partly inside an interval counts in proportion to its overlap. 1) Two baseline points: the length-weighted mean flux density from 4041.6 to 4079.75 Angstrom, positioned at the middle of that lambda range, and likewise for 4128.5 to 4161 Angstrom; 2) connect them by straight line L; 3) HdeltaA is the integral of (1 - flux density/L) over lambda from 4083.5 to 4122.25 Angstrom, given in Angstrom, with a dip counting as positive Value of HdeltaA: 5.4 Angstrom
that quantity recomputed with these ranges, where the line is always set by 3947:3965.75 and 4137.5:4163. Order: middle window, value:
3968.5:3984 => 3.2 Angstrom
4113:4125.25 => 0.3 Angstrom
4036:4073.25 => -2.6 Angstrom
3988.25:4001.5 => -0.9 Angstrom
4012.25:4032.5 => -1.3 Angstrom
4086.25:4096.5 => 0.8 Angstrom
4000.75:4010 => -0.9 Angstrom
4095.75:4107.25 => 3.0 Angstrom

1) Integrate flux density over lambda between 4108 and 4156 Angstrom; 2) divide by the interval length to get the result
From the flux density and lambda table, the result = 13.7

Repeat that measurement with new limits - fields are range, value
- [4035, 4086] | 14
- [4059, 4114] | 12.7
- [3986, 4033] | 13.6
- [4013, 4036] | 13.7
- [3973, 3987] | 11.5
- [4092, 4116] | 11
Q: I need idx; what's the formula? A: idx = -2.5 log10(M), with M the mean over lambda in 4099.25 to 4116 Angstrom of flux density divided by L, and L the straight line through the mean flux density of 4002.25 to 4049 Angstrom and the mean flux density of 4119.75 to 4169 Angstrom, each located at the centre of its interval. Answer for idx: 0.22 mag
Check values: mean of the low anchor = 13.8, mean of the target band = 11.3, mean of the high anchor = 13.8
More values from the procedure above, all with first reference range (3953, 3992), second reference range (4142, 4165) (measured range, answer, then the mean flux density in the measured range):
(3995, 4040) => -0.18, 13.7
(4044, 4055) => -0.17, 14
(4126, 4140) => -0.10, 14.4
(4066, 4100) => -0.05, 13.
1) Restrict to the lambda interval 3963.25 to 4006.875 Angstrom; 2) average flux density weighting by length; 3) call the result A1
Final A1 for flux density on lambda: 11.4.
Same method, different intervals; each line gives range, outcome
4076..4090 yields 13.8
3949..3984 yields 10.8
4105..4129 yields 13.4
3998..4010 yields 13.9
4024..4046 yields 13.8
